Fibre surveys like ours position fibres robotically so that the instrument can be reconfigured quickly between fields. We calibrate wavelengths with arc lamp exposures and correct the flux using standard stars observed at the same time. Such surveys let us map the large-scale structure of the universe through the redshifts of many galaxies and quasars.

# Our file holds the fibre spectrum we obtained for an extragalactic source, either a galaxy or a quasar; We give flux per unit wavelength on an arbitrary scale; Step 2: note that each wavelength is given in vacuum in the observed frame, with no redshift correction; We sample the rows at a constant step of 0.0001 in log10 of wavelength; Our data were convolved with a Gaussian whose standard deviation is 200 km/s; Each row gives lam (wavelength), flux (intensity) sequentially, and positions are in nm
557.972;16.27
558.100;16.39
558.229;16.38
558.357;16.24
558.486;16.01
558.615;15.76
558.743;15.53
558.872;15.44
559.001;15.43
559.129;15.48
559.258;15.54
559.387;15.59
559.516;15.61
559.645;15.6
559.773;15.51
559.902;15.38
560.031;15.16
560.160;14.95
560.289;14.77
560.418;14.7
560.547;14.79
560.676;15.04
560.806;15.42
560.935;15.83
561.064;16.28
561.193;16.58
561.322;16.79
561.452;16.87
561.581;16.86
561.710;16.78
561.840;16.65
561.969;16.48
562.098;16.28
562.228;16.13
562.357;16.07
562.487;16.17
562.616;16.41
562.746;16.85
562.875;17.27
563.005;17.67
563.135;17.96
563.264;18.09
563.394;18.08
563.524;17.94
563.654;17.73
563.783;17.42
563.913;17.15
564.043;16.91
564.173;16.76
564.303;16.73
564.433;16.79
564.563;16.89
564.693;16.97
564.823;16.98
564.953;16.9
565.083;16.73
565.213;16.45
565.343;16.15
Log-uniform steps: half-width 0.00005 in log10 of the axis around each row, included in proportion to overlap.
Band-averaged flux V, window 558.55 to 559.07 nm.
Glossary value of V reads 15.6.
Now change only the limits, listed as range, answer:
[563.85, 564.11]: 17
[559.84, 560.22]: 15.2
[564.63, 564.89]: 17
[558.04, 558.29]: 16.4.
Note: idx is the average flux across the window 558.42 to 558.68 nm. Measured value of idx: 15.9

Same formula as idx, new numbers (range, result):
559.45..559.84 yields 15.6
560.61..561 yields 15.4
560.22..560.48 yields 14.7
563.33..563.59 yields 18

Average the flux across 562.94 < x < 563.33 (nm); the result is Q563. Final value 17.9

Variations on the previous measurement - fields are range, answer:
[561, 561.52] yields 16.6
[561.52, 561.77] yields 16.8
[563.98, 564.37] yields 16.8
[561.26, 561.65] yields 16.8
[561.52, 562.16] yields 16.6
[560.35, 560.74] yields 14.8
